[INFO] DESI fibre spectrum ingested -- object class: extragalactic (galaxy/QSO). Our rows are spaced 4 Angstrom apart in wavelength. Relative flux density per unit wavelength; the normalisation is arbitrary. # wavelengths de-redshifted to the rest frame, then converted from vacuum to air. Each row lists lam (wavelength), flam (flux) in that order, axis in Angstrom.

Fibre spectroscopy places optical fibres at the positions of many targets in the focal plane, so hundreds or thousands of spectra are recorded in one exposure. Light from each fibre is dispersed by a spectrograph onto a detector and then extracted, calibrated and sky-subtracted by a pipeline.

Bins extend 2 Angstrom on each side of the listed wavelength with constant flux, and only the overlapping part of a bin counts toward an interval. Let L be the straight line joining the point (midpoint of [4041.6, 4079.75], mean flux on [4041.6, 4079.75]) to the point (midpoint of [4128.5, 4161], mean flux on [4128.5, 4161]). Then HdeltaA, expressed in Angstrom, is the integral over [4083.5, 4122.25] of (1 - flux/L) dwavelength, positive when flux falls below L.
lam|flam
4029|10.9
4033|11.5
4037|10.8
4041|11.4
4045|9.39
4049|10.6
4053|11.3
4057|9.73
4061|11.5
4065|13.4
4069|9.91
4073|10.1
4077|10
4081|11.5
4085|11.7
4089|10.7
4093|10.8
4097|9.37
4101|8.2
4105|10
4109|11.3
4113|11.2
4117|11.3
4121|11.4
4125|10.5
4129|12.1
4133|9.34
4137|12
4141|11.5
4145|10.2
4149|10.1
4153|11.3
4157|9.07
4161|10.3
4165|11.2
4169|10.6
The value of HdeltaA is 0.3 Angstrom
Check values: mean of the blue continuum 10.7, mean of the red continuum 10.6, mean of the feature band 10.6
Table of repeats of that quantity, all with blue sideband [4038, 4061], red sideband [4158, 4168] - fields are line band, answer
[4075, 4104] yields 0.7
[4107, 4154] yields -2.0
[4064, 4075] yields -0.4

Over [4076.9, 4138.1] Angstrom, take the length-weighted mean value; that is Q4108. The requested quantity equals 10.7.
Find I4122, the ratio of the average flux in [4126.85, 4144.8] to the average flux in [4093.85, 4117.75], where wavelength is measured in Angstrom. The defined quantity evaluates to 1.09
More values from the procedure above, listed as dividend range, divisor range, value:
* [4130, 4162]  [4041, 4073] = 0.97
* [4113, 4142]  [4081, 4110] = 1.08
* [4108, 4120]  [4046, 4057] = 1.07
